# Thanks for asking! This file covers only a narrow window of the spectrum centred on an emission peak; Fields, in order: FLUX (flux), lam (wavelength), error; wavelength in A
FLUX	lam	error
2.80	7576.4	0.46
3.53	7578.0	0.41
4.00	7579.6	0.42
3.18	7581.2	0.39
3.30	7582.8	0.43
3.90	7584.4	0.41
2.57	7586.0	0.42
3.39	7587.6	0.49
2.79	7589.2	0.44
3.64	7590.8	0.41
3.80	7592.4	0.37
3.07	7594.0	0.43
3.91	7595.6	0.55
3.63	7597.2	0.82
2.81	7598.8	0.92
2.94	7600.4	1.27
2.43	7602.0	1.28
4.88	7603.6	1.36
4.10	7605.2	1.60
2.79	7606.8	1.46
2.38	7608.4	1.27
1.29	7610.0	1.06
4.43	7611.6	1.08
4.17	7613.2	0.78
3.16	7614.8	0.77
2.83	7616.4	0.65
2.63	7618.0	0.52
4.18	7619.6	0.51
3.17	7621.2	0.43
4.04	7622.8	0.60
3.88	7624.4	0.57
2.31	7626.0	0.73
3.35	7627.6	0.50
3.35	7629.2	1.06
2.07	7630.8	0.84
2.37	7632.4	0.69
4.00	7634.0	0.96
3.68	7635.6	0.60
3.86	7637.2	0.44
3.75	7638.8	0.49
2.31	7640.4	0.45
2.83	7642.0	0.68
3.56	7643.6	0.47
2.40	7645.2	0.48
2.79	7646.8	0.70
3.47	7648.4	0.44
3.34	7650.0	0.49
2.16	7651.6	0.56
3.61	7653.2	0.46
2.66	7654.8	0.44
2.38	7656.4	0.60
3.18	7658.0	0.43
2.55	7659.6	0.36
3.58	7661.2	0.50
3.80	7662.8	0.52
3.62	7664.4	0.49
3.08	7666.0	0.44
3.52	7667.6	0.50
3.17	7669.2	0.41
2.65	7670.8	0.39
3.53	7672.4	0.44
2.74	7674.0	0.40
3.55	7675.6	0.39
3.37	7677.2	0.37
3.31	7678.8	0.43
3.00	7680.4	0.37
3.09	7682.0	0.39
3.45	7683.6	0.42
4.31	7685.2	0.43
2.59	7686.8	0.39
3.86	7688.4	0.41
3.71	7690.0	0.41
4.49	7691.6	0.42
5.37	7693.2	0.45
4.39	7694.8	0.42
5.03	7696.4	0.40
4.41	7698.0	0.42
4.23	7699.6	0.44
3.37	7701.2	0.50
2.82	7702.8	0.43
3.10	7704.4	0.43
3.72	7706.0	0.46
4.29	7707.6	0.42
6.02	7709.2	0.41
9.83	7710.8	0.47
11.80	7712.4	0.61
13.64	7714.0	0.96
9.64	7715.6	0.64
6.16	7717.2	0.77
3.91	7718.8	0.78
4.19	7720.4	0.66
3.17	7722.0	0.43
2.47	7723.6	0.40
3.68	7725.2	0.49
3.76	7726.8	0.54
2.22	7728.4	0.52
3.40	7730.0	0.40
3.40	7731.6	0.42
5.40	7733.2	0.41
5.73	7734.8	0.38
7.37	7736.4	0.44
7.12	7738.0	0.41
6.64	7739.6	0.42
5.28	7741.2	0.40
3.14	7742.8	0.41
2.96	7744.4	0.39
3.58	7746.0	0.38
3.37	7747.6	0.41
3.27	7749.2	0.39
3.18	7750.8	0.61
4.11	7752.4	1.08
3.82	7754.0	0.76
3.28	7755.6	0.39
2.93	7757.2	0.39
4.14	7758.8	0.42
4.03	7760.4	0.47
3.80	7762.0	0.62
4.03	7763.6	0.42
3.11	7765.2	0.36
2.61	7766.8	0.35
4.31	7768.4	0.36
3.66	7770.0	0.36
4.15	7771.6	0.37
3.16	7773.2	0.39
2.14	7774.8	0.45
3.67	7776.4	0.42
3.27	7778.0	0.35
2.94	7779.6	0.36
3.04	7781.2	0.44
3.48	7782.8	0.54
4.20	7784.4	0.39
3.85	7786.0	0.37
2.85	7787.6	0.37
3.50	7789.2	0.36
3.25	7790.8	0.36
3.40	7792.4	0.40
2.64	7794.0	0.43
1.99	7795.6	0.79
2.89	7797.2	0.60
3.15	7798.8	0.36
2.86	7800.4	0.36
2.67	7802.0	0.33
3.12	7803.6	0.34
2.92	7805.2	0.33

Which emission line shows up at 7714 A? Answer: H-alpha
